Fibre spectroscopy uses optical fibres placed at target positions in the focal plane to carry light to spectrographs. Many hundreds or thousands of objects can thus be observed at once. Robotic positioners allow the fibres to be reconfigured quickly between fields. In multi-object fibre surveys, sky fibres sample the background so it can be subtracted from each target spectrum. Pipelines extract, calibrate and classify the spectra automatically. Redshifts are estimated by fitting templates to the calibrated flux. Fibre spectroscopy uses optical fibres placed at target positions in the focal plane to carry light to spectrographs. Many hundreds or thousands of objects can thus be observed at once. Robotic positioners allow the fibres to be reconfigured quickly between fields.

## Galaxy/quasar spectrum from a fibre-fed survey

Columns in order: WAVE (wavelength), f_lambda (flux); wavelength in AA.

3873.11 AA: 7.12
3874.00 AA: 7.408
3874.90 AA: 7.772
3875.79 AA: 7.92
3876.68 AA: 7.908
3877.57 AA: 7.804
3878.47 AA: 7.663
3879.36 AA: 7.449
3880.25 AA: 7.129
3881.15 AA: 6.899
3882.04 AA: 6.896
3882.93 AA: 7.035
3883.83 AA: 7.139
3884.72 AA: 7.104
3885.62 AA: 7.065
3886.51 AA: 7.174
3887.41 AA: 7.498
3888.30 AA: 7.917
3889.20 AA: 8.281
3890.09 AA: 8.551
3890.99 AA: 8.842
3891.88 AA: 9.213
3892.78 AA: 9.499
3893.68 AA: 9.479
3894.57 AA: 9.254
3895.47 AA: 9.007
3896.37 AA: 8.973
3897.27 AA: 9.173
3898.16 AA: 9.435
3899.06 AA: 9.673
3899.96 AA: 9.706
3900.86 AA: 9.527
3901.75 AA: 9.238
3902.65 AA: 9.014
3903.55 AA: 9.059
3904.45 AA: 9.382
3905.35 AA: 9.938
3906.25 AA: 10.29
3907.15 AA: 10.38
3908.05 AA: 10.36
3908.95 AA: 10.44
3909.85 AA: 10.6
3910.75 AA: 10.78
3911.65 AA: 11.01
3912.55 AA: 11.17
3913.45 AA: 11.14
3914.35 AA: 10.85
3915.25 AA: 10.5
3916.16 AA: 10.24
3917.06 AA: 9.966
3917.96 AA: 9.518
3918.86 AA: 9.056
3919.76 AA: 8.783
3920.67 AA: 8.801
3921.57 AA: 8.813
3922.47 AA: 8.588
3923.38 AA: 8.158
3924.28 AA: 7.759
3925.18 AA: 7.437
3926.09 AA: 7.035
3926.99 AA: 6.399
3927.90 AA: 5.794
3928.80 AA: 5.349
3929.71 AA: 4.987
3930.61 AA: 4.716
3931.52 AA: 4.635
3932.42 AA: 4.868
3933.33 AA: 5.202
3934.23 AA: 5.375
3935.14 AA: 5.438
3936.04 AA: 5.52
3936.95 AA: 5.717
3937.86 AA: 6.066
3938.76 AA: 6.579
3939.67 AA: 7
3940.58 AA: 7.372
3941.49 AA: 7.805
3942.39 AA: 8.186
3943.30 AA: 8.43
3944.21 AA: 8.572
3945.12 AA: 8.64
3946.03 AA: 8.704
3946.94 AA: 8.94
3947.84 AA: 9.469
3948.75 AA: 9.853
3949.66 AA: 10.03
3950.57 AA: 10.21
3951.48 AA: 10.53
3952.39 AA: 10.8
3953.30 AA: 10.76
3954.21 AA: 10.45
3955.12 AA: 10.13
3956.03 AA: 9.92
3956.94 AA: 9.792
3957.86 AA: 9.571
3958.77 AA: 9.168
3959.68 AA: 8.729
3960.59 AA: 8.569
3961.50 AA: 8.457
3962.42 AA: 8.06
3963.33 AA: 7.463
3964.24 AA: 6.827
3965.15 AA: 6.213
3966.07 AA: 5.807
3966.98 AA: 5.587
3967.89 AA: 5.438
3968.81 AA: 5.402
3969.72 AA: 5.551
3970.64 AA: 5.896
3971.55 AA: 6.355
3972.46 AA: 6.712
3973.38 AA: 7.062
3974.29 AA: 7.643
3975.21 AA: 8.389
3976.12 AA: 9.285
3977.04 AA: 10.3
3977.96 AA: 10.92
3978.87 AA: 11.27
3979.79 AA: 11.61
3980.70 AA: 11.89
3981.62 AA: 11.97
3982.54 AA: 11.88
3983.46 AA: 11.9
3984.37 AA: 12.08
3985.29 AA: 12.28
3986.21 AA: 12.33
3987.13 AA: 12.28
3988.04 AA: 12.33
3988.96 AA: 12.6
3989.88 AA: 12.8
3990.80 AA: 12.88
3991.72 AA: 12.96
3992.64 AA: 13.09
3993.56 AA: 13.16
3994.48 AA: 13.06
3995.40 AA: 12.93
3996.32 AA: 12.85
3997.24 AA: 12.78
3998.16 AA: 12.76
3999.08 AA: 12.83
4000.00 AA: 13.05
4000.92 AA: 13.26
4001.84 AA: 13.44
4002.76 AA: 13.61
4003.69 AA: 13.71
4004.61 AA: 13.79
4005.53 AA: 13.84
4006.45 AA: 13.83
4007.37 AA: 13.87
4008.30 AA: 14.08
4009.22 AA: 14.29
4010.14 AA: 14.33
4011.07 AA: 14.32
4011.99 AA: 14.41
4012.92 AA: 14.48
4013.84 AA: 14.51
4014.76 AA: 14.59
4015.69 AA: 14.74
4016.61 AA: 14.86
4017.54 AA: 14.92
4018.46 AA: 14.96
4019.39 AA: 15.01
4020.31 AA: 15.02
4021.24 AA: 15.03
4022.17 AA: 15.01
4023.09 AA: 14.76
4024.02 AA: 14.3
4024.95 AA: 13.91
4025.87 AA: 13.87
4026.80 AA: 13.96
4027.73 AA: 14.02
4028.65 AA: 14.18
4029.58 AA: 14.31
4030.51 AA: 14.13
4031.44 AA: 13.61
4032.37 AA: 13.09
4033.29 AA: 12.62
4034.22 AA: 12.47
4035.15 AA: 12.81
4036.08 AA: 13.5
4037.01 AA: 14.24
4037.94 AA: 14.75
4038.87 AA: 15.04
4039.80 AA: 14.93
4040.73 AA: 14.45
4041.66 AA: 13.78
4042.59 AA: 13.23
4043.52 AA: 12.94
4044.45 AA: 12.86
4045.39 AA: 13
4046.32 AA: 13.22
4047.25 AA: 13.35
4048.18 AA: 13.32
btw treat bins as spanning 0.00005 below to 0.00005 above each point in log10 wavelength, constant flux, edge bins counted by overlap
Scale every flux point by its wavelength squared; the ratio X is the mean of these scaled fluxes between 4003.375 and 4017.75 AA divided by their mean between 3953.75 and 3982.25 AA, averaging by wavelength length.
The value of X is 1.7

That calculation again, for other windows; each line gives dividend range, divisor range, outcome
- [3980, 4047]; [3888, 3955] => 1.65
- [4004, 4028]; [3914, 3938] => 2.09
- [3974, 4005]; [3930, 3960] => 1.54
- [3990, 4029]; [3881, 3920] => 1.59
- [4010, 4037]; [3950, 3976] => 1.81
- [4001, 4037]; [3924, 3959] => 1.89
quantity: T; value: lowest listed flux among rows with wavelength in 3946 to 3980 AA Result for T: 5.402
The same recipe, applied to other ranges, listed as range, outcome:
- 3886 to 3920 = 7.174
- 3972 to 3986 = 6.712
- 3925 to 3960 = 4.635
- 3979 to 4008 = 11.61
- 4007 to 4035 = 12.47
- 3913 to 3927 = 6.399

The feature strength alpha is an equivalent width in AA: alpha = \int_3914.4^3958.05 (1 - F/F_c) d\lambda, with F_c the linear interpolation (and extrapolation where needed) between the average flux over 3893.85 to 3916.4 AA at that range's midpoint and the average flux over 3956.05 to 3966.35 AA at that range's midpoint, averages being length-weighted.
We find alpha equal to 4.2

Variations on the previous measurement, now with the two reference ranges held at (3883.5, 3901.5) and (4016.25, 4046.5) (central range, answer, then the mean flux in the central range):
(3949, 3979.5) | 7.92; 8.43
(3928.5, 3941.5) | 5.80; 5.71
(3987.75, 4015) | -1.29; 13.5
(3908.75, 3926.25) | 0.05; 9.56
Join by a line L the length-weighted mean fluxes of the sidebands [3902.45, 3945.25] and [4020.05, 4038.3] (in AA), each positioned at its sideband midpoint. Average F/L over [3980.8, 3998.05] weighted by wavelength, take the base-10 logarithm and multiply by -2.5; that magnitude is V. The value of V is -0.07 mag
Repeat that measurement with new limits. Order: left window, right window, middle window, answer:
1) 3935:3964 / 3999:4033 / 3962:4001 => 0.120 mag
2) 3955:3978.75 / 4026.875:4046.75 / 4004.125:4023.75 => -0.228 mag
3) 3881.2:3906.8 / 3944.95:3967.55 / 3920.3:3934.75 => 0.331 mag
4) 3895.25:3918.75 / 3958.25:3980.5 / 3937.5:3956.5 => -0.052 mag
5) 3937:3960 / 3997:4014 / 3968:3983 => 0.273 mag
